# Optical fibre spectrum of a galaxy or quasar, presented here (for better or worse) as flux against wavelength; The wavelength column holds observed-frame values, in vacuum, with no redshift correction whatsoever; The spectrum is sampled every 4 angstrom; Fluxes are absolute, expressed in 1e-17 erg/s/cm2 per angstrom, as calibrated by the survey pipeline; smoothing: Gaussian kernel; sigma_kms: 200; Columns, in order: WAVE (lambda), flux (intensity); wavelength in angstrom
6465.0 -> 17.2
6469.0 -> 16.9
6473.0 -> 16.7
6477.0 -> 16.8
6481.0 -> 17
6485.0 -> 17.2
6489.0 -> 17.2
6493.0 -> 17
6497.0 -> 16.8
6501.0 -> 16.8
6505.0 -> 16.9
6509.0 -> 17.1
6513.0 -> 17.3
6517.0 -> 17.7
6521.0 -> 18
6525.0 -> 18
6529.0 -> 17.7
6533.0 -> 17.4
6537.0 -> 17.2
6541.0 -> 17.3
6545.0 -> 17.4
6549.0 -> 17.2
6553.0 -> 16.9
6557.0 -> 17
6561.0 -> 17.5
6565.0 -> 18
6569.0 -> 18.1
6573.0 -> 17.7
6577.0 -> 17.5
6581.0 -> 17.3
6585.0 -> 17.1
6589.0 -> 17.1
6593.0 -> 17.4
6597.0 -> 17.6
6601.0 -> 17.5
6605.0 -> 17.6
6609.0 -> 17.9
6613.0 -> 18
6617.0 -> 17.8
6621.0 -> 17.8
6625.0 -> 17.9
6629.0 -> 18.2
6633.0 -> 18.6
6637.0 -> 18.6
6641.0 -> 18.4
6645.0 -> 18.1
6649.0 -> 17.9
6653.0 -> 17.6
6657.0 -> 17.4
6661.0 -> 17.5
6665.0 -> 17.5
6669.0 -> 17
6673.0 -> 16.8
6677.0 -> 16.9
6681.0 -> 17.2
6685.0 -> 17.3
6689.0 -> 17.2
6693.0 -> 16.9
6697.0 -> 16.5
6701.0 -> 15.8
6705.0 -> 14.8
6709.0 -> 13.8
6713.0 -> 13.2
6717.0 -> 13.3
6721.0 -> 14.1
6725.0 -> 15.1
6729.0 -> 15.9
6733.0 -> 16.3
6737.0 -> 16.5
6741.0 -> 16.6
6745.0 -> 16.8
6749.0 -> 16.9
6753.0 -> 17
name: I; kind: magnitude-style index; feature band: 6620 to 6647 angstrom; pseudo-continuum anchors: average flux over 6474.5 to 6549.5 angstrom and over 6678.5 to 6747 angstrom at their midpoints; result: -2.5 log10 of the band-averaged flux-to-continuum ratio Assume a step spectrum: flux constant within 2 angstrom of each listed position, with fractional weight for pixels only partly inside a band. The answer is -0.12 mag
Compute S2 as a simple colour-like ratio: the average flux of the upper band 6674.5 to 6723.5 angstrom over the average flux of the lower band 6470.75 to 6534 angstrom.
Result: 0.91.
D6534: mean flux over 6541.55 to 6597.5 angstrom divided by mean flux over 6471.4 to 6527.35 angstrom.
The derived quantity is 1.01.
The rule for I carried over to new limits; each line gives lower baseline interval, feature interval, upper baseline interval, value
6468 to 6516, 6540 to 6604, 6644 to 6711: -0.03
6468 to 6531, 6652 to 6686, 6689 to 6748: -0.09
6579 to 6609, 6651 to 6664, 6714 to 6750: -0.06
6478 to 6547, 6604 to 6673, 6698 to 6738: -0.13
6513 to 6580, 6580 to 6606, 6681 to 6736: -0.03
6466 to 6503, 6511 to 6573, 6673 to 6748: -0.05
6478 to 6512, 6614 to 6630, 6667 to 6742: -0.10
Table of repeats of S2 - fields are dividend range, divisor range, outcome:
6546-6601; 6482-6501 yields 1.02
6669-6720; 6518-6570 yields 0.90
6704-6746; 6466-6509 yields 0.89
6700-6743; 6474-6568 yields 0.87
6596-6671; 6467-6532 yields 1.04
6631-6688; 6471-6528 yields 1.03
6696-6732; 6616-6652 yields 0.81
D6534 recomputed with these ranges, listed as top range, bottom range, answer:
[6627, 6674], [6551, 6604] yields 1.02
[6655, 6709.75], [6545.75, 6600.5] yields 0.96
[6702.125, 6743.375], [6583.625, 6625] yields 0.85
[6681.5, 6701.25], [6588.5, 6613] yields 0.96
